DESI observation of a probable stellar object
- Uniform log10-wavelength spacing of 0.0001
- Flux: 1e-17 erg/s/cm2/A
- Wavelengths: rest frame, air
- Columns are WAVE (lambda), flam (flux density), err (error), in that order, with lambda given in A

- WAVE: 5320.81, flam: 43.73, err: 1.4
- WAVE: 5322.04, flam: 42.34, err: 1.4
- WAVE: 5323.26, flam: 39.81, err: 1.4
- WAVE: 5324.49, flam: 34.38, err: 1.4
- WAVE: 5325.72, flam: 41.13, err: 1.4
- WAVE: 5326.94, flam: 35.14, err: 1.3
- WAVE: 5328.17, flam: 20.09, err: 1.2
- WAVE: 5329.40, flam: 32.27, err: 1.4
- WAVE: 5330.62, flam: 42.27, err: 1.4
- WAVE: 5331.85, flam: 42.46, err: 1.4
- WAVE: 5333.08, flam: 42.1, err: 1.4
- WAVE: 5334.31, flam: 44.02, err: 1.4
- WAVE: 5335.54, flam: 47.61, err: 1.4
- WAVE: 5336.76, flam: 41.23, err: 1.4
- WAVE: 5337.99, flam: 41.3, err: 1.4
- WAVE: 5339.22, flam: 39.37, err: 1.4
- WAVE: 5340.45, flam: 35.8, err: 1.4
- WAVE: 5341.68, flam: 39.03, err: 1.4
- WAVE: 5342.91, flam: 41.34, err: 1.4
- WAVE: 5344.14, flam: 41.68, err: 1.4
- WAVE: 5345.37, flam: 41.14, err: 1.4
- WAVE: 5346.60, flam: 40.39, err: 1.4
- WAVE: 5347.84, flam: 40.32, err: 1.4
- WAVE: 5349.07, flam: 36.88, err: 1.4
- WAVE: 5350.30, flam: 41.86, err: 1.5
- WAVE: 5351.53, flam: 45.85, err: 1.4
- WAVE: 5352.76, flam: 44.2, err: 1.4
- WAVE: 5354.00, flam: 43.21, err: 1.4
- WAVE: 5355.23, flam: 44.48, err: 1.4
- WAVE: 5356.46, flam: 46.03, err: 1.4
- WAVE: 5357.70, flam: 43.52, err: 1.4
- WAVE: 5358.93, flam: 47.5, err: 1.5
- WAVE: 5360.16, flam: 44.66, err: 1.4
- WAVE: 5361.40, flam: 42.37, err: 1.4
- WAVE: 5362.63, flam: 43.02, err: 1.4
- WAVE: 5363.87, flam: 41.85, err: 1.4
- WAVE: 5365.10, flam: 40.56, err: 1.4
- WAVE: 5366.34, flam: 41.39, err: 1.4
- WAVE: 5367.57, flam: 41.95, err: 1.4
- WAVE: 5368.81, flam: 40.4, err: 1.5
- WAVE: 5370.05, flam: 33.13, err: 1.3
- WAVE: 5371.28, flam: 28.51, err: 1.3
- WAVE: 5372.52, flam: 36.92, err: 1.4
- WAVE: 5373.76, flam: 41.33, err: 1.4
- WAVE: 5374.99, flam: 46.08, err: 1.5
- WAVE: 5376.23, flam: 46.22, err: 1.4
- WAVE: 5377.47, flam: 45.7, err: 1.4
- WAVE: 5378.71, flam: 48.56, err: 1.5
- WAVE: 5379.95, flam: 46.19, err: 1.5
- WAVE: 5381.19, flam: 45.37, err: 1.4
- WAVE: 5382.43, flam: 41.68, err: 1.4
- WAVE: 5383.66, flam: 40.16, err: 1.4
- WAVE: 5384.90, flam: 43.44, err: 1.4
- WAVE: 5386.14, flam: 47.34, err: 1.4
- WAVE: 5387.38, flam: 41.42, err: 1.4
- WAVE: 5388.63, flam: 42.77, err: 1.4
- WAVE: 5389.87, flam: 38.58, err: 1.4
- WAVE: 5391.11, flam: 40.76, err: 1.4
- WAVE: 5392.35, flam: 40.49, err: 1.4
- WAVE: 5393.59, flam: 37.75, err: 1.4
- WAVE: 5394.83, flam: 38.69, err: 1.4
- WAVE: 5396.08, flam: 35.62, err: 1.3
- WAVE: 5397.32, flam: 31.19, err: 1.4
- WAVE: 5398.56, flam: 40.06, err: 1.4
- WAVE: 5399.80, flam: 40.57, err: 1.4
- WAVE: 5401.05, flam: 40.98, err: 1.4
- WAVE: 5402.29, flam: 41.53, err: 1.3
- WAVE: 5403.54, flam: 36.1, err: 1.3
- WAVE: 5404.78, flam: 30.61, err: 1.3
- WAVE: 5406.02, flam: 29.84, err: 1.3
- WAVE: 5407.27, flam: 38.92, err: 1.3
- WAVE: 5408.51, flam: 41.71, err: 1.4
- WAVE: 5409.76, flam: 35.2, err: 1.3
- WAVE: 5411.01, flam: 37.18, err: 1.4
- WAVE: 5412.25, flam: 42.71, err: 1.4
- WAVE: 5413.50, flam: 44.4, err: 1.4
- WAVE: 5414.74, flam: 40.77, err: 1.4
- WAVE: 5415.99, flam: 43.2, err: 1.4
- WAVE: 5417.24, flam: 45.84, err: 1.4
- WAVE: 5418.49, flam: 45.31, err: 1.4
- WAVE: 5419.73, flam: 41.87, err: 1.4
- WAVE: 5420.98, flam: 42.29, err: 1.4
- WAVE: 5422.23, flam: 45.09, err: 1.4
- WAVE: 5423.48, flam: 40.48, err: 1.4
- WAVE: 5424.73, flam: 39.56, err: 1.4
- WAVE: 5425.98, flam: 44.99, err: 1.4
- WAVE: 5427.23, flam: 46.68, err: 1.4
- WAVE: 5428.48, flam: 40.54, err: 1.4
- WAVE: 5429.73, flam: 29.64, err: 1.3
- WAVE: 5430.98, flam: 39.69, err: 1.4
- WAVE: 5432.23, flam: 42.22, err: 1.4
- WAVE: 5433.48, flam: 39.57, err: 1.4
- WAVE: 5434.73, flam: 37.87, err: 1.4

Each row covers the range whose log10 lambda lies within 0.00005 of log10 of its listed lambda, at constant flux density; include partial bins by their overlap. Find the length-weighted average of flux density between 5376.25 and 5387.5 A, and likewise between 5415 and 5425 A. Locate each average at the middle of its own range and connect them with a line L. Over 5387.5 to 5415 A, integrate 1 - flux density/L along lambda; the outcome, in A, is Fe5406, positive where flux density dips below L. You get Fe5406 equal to 3.3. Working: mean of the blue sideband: 44.7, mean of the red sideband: 43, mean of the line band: 38.5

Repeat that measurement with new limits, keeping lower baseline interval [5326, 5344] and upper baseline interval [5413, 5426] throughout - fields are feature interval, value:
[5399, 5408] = 1.1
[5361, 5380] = -0.3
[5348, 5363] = -1.3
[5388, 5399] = 0.9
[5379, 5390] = -0.5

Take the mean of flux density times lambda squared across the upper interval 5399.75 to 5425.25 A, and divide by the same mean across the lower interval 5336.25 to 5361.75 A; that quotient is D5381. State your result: 1.0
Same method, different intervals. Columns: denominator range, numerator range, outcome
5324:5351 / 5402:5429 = 1.07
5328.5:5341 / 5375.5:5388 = 1.12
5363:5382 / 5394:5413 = 0.91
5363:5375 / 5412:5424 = 1.13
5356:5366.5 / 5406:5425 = 0.97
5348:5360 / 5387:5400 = 0.90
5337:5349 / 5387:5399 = 0.99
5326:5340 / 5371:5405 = 1.07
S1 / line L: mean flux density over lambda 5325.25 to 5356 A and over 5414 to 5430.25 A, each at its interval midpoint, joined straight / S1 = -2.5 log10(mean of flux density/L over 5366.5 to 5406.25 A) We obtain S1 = 0.031 mag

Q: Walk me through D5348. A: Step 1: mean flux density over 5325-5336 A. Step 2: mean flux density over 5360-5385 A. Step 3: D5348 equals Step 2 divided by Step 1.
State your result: 1.09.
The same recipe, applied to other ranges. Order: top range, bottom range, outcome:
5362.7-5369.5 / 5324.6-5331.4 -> 1.20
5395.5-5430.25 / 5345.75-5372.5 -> 0.96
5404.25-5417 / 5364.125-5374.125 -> 1.02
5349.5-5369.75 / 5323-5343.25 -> 1.11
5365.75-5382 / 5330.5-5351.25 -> 1.01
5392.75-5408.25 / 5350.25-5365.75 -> 0.84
